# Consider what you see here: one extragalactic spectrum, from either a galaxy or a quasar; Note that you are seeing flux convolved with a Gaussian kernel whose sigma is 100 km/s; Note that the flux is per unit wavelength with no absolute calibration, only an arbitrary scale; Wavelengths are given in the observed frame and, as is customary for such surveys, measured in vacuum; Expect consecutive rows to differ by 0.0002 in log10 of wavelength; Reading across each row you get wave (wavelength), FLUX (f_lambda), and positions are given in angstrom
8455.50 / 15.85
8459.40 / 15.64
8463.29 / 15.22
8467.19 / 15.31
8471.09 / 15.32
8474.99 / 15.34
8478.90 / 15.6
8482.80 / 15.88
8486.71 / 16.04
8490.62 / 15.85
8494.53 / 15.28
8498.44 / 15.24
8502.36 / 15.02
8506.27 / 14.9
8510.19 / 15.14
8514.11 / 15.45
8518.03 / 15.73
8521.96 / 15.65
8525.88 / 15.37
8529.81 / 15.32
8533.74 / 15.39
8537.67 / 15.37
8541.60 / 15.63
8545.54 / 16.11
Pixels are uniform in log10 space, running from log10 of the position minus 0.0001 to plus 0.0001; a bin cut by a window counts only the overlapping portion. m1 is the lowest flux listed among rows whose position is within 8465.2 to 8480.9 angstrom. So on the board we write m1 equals 15.31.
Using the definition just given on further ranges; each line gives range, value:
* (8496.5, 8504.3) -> 15.02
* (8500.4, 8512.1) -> 14.9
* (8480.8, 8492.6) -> 15.85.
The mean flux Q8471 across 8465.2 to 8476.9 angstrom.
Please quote 15.3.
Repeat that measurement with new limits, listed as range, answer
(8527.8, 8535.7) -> 15.3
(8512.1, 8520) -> 15.6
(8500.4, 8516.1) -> 15.1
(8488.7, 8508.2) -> 15.3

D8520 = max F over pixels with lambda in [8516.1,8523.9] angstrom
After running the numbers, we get 15.73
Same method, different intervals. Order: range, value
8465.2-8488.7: 16.04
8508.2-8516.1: 15.45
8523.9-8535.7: 15.39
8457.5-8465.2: 15.64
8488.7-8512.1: 15.85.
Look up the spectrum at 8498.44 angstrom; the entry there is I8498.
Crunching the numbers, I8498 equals 15.24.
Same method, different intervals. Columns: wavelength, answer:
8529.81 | 15.32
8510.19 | 15.14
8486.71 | 16.04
